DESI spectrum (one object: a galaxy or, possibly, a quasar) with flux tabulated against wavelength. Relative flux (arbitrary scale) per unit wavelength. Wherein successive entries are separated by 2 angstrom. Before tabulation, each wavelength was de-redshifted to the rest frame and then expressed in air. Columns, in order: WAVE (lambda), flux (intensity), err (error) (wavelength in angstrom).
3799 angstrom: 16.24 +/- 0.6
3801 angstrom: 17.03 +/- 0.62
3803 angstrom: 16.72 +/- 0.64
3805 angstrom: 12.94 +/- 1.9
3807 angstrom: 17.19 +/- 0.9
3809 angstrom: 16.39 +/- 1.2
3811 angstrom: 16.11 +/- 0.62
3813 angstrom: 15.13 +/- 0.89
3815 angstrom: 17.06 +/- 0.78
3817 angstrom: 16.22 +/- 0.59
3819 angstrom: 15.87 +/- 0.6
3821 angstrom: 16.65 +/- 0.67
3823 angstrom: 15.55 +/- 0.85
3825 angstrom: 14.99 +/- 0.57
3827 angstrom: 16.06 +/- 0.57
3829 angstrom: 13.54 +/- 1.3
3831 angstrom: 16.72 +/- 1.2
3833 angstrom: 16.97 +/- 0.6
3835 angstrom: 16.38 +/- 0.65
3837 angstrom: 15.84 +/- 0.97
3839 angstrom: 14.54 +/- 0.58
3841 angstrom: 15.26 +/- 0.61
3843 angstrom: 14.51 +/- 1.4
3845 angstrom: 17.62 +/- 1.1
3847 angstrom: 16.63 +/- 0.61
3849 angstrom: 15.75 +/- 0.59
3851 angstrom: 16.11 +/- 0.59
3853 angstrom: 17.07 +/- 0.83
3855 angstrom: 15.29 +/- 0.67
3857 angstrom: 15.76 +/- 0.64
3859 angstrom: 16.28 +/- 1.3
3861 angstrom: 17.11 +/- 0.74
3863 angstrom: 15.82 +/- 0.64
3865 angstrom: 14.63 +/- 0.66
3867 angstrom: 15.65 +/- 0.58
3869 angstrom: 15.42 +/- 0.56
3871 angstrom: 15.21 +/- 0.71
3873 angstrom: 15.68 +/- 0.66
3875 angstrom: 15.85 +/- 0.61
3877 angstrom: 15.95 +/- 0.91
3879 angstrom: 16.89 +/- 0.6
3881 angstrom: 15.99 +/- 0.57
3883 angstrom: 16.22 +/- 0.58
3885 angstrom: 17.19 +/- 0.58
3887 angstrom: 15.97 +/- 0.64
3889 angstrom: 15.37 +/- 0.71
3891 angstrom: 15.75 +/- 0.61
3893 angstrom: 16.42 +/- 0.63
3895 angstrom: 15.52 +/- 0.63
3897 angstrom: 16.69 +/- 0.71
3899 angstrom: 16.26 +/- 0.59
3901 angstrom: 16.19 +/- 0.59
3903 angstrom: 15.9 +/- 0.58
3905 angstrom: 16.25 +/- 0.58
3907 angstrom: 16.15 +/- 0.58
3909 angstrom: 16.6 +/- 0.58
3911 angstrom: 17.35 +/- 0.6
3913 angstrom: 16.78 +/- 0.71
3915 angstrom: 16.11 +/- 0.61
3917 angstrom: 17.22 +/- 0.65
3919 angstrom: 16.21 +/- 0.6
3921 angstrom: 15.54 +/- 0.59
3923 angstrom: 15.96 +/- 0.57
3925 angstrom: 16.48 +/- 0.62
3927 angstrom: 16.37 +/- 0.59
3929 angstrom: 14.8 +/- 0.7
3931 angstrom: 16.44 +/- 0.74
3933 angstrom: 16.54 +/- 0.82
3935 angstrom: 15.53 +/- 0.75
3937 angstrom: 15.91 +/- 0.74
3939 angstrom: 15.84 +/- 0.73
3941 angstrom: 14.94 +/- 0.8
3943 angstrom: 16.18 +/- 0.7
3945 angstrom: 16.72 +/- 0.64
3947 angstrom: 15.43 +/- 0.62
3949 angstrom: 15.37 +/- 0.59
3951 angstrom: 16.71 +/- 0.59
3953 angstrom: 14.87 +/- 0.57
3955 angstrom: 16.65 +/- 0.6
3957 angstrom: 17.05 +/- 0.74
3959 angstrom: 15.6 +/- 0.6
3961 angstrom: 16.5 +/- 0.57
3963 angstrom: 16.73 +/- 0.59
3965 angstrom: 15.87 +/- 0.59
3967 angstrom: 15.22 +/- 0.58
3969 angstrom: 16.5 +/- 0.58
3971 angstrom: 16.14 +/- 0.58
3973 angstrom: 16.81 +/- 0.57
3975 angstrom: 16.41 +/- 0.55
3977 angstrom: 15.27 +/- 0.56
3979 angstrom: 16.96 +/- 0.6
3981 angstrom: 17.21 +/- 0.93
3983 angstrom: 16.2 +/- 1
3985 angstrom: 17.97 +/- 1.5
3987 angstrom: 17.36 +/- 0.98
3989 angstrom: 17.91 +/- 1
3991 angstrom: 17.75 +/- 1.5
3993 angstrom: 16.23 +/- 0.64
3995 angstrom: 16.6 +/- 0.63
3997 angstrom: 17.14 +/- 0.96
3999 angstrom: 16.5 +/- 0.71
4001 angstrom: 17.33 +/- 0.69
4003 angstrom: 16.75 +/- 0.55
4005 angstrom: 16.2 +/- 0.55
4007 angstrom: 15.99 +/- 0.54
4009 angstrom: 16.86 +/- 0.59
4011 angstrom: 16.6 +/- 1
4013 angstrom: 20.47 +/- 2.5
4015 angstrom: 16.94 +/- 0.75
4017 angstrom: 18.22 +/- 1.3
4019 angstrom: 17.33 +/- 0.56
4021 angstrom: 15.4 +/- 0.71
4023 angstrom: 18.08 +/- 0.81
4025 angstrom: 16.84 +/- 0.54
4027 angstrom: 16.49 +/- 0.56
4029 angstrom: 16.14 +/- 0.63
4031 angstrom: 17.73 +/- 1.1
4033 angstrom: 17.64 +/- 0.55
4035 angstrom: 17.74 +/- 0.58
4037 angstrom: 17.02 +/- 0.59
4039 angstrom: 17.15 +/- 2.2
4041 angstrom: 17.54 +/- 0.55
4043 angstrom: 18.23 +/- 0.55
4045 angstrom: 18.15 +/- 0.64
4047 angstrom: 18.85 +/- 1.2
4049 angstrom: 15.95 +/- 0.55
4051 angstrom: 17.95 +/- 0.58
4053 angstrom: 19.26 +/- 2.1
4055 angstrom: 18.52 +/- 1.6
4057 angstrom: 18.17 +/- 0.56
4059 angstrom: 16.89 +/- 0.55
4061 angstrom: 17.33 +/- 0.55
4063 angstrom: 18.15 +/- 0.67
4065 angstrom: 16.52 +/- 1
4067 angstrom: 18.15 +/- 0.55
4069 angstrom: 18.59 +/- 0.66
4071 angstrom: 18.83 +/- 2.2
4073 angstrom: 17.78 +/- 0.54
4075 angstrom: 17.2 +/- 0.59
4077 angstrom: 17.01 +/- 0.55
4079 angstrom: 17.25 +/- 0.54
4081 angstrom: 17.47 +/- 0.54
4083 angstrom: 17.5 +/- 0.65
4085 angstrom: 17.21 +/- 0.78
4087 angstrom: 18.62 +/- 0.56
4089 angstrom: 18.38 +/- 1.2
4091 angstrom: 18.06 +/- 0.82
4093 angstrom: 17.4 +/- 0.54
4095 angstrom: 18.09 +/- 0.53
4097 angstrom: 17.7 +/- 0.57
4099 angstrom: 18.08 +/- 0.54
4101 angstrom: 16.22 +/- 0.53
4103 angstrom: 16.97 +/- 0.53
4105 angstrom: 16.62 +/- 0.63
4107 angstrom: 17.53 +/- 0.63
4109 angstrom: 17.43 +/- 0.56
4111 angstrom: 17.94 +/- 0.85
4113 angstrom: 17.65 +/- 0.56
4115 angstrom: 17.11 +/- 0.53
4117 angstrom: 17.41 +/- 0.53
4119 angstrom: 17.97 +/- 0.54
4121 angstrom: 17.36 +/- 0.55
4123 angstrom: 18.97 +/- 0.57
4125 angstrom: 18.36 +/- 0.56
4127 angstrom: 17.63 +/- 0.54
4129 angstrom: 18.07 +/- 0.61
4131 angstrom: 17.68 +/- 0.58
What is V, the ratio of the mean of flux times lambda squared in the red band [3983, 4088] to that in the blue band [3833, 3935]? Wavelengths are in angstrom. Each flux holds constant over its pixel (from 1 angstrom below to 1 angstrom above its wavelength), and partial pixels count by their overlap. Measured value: 1.2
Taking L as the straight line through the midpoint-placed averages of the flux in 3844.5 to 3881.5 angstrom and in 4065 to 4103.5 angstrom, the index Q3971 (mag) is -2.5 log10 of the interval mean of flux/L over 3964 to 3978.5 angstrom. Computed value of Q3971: 0.05 mag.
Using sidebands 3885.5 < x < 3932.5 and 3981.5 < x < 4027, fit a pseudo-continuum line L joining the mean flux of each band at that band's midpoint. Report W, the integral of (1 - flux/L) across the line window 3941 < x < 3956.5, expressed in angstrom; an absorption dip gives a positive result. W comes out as 0.6 angstrom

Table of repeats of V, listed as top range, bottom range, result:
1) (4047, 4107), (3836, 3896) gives 1.23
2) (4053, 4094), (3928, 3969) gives 1.19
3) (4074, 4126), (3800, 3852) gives 1.27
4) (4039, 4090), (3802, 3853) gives 1.26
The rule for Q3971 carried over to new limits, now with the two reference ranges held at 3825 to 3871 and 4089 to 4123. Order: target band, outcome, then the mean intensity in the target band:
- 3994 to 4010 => 0.012 mag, 16.7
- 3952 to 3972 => 0.031 mag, 16.1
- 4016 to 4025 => -0.015 mag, 17.2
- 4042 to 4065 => -0.043 mag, 17.9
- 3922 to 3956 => 0.034 mag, 15.9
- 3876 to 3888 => -0.021 mag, 16.4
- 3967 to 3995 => -0.003 mag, 16.8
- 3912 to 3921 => -0.012 mag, 16.5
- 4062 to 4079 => -0.027 mag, 17.7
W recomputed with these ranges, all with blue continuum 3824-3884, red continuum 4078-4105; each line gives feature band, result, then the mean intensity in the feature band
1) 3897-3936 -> 0.12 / 16.3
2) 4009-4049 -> -0.76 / 17.4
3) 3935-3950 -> 0.68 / 15.8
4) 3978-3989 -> -0.27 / 17.2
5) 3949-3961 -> 0.33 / 16.1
